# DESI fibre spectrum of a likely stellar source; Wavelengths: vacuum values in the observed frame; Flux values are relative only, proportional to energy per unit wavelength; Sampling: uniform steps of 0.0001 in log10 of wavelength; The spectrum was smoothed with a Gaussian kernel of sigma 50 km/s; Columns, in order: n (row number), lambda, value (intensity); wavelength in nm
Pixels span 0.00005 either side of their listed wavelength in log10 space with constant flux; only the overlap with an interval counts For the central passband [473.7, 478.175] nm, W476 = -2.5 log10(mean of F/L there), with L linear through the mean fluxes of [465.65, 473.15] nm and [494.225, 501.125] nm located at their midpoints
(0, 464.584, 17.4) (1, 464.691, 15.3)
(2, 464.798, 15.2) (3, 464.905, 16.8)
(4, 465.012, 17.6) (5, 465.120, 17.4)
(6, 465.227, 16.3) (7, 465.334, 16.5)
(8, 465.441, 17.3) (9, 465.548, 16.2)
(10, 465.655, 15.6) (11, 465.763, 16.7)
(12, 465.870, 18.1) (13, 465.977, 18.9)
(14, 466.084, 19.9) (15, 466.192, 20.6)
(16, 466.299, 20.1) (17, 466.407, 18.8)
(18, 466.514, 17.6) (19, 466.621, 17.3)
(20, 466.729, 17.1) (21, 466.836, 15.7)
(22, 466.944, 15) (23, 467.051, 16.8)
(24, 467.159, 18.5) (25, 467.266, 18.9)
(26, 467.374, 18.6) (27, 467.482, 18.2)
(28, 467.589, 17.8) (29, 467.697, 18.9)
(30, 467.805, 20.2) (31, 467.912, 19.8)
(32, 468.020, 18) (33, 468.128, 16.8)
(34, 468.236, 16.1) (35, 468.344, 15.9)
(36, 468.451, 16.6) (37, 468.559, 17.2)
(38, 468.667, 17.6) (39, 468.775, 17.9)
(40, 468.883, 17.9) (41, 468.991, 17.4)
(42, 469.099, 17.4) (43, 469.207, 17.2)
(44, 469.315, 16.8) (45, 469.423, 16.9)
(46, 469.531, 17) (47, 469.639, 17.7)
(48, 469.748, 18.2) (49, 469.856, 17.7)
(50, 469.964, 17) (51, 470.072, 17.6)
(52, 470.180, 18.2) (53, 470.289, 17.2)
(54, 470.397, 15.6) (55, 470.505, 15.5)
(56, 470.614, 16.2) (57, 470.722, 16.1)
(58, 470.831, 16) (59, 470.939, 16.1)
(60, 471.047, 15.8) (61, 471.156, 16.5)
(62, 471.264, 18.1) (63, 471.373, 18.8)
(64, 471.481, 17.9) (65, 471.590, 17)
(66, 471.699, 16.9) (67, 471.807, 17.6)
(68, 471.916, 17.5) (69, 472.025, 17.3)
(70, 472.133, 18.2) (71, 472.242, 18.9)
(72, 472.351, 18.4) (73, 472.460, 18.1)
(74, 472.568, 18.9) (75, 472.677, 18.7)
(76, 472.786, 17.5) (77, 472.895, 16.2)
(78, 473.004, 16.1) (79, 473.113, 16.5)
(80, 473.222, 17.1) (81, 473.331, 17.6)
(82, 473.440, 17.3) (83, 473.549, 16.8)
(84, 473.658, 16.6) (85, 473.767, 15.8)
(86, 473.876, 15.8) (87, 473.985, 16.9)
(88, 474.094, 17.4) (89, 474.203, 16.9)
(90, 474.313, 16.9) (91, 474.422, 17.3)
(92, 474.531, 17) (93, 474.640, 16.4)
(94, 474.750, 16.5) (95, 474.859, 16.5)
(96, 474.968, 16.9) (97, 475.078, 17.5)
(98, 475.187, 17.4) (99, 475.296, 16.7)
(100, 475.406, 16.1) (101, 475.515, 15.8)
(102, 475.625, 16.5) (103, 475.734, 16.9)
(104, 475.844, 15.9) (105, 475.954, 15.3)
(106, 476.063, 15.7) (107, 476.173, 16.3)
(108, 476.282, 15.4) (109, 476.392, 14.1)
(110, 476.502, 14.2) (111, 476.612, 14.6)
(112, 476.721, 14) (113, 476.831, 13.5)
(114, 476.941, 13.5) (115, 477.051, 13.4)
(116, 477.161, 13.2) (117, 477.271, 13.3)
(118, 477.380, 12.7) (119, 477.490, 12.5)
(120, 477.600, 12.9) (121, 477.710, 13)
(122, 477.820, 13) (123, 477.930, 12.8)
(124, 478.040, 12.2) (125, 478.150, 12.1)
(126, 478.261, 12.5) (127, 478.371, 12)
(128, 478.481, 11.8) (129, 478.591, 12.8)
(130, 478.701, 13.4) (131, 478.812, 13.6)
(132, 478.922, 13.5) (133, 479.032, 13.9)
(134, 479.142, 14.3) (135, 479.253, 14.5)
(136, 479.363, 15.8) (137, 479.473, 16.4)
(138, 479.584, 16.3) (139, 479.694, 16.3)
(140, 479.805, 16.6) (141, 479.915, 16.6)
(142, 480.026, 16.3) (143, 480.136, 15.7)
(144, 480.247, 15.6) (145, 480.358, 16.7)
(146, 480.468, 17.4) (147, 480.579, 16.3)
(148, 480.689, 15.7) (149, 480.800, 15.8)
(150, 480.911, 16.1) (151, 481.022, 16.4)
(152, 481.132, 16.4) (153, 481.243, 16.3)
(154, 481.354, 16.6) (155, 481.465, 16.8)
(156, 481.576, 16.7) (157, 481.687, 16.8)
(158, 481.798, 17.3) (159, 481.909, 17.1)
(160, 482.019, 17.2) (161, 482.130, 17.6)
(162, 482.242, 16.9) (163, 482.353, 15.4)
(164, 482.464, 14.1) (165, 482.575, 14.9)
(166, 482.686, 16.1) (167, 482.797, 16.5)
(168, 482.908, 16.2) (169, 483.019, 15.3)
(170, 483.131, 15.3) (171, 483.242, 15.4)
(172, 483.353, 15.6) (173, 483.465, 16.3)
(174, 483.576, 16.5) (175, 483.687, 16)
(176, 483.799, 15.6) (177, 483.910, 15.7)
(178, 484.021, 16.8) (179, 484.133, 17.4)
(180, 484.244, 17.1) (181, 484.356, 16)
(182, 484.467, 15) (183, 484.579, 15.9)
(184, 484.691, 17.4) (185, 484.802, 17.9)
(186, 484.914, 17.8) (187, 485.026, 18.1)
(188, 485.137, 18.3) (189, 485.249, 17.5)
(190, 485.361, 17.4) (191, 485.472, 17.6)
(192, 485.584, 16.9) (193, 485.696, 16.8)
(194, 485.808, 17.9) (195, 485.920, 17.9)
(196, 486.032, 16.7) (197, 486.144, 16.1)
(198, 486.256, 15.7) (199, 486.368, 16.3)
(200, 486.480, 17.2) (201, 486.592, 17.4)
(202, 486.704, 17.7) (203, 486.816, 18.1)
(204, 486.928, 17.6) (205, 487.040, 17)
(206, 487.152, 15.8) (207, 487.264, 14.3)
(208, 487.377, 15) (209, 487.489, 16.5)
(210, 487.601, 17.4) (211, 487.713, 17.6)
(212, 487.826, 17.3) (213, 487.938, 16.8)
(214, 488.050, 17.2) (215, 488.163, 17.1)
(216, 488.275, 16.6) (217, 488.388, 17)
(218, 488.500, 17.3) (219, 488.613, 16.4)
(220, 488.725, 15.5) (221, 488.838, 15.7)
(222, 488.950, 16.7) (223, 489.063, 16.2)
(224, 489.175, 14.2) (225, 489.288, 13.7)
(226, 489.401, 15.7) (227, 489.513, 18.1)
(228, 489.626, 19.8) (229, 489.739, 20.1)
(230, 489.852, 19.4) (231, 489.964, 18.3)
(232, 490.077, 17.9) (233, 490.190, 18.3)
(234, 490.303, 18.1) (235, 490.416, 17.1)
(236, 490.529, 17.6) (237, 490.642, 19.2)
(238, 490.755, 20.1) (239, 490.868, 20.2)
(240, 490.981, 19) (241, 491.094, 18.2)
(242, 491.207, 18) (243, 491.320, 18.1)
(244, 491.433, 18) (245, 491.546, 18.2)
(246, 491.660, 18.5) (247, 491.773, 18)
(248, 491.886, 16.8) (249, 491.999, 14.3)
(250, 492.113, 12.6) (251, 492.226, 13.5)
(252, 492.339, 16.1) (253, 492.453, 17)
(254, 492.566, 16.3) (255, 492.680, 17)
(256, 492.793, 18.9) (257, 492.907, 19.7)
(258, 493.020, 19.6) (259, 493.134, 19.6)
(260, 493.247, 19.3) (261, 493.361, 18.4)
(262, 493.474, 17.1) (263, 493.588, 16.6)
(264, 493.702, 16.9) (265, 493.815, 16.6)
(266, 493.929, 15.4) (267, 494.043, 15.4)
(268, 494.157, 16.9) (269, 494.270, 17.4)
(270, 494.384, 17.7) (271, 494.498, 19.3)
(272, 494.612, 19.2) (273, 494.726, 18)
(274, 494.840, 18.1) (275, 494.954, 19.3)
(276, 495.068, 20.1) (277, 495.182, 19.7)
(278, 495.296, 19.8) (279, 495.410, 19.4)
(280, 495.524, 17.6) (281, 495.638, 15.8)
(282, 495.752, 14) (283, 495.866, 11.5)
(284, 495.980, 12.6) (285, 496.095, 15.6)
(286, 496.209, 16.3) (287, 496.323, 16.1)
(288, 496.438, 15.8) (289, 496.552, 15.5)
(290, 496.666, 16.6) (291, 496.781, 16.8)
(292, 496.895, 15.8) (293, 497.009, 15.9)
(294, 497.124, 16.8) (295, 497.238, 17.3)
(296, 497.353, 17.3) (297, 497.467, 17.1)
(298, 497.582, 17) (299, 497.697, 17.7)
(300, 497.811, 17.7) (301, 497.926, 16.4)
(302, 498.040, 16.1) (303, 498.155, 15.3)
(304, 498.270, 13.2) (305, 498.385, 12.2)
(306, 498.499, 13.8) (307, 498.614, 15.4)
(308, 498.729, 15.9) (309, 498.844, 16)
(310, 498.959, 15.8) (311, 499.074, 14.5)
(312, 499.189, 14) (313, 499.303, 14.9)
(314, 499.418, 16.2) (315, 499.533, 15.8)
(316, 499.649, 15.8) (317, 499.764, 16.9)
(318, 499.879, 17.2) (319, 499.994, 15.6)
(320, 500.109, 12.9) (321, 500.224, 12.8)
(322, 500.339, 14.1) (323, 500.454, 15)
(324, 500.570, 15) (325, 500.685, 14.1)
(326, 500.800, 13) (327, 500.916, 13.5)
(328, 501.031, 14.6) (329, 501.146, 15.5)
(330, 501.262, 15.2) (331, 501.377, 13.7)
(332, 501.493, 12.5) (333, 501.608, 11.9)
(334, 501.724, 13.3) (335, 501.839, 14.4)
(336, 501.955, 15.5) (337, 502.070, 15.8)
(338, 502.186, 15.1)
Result 0.14 mag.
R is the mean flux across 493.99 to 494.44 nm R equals 16.9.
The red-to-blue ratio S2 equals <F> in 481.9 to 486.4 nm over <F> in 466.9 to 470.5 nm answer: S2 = 0.94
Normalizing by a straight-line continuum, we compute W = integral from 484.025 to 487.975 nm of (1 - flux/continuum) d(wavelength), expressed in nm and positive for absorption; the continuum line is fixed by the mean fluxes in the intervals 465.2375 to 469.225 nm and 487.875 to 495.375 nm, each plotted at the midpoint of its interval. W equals 0.14 nm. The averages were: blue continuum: 17.7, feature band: 17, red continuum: 17.6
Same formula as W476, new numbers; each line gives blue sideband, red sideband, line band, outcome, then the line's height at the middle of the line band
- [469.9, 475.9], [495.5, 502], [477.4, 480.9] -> 0.146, 16.6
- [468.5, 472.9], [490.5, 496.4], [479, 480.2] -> 0.107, 17.4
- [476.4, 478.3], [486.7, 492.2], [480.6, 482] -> -0.143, 14.5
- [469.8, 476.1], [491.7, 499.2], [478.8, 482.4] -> 0.048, 16.8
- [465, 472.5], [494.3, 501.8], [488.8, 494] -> -0.086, 16.2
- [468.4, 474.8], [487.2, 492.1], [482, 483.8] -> 0.087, 17.2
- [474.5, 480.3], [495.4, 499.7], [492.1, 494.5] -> -0.113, 15.5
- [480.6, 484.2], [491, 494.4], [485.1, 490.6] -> -0.019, 16.7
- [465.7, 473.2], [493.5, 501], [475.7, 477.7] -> 0.202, 17.1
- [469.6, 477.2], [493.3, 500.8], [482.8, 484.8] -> 0.017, 16.4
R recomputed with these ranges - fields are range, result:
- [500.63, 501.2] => 14.1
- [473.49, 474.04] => 16.4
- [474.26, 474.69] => 16.9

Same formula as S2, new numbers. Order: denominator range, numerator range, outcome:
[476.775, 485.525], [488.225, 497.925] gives 1.11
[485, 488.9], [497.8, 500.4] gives 0.89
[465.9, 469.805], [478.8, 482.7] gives 0.90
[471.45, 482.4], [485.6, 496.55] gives 1.09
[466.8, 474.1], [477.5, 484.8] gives 0.89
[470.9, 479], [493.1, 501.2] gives 1.03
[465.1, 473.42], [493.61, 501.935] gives 0.91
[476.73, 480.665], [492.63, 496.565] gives 1.22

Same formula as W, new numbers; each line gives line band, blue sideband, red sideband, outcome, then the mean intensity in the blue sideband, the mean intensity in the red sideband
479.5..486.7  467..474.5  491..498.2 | 0.276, 17.3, 17.1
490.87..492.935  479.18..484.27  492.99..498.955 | -0.074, 16.2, 16.7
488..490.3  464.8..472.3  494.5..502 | -0.123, 17.4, 15.7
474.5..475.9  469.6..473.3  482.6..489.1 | 0.040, 17.3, 16.7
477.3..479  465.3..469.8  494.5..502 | 0.424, 17.7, 15.7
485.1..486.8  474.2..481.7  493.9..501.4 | -0.186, 15.1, 16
